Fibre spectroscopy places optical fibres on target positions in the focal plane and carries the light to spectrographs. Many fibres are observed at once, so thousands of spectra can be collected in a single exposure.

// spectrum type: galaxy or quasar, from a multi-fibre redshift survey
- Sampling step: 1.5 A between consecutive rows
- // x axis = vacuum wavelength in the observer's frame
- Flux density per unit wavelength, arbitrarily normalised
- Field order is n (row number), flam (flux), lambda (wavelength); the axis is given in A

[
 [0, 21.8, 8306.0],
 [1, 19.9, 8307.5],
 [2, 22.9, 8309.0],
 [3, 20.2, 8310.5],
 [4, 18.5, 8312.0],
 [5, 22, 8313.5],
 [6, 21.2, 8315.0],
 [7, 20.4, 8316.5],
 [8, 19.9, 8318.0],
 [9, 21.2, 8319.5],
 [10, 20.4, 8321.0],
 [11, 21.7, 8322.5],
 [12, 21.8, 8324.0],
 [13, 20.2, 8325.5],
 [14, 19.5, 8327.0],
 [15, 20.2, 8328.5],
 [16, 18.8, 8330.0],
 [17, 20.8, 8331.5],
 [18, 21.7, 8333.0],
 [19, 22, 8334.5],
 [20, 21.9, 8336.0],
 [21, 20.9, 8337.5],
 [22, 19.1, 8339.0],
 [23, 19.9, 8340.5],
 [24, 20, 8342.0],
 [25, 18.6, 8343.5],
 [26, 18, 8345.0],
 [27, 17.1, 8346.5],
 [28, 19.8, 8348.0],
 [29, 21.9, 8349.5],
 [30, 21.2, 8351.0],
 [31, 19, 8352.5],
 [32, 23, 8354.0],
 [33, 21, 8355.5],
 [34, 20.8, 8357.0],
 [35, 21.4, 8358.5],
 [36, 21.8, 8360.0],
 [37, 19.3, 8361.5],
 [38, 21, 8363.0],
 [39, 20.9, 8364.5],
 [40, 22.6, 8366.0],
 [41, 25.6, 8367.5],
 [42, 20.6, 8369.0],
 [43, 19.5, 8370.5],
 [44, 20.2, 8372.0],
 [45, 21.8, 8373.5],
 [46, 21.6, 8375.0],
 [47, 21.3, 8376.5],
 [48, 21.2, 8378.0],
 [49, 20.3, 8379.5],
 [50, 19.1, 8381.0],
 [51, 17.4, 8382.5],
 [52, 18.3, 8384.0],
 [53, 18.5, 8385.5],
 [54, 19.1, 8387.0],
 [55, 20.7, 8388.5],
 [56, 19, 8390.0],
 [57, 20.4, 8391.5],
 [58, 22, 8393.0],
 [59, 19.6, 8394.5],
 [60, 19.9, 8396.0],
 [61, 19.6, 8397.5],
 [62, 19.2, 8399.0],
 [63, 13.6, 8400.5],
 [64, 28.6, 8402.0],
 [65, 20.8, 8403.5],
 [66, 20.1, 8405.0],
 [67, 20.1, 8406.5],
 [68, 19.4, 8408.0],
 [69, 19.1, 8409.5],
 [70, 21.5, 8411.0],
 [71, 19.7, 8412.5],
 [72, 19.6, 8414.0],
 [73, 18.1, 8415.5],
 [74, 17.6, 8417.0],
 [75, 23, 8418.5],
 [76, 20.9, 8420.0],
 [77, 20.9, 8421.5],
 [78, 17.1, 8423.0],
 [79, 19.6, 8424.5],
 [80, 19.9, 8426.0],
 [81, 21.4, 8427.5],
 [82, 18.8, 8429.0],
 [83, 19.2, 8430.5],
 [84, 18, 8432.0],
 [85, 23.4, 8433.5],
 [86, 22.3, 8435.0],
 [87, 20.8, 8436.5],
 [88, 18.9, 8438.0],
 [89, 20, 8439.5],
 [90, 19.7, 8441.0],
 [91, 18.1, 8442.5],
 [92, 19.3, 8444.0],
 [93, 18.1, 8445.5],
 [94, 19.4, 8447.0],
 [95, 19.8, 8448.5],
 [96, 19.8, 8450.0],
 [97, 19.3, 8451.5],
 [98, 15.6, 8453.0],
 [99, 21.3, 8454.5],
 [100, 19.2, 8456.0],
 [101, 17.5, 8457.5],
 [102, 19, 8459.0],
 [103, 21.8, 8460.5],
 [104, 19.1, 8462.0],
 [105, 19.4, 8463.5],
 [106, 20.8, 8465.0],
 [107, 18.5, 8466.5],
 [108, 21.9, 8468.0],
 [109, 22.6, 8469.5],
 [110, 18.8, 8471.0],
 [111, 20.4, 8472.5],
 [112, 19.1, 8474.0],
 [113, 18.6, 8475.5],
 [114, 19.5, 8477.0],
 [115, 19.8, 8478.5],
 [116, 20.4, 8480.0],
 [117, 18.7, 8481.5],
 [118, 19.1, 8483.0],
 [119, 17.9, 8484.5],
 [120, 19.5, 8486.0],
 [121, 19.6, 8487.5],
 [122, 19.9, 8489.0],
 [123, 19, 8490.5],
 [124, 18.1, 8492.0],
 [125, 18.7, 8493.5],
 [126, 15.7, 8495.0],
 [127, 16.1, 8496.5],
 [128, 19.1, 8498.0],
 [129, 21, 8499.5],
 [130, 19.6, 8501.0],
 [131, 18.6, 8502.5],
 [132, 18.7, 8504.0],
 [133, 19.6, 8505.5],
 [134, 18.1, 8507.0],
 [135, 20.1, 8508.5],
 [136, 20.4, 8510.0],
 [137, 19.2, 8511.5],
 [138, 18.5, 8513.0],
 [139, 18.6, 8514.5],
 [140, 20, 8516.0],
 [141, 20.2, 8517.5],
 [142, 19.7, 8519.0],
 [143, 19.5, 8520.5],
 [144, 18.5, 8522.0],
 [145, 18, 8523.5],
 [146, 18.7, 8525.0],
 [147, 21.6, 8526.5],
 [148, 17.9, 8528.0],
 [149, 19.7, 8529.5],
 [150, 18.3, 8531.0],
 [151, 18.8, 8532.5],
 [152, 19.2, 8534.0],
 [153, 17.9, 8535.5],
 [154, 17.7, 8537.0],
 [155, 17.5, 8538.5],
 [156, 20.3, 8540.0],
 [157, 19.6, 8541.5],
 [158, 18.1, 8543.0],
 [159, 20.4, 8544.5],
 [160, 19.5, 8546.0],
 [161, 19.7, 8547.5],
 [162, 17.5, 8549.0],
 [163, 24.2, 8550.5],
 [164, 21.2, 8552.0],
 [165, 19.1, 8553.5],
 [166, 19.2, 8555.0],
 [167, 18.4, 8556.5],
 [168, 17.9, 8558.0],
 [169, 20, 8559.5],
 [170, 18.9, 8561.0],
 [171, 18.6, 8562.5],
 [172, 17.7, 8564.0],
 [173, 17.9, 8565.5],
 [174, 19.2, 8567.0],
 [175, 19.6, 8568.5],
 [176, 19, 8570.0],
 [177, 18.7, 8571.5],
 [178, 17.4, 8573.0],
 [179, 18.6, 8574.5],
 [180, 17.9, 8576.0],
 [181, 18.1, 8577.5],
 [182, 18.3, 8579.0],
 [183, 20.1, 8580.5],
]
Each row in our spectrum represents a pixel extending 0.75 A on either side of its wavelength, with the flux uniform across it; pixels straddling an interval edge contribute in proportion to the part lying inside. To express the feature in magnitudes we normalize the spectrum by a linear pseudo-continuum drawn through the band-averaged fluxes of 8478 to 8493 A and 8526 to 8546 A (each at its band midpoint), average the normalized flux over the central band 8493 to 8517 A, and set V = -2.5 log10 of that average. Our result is 0.01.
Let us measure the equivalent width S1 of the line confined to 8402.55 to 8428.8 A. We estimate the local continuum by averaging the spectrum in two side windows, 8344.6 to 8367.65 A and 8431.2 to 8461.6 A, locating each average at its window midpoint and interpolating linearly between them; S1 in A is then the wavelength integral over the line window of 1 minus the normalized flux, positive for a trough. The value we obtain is 0.02 A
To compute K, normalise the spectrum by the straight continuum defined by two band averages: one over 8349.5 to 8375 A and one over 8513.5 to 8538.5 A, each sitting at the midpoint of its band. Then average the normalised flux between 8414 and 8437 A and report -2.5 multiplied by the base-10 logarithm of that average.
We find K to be 0.018 mag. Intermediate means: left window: 21.3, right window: 19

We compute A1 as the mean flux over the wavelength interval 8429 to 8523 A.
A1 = 19.4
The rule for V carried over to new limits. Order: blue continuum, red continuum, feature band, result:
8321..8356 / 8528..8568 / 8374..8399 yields 0.01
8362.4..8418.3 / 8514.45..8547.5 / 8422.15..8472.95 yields 0.01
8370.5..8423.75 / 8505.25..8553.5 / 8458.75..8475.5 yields -0.03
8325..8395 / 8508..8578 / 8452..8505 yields 0.02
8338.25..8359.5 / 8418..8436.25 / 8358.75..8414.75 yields -0.01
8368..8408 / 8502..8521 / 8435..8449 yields 0.02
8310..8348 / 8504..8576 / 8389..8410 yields -0.01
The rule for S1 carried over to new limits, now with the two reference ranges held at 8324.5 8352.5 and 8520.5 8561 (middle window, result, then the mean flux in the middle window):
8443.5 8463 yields 0.40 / 19.2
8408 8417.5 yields 0.21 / 19.3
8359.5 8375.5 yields -1.12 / 21.3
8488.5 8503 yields 0.62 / 18.6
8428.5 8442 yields -0.31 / 20.1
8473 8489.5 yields 0.14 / 19.3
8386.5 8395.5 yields -0.14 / 20.2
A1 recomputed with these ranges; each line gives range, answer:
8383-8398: 19.7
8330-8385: 20.5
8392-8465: 19.8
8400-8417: 20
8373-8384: 20.2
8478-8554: 19.2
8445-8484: 19.5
